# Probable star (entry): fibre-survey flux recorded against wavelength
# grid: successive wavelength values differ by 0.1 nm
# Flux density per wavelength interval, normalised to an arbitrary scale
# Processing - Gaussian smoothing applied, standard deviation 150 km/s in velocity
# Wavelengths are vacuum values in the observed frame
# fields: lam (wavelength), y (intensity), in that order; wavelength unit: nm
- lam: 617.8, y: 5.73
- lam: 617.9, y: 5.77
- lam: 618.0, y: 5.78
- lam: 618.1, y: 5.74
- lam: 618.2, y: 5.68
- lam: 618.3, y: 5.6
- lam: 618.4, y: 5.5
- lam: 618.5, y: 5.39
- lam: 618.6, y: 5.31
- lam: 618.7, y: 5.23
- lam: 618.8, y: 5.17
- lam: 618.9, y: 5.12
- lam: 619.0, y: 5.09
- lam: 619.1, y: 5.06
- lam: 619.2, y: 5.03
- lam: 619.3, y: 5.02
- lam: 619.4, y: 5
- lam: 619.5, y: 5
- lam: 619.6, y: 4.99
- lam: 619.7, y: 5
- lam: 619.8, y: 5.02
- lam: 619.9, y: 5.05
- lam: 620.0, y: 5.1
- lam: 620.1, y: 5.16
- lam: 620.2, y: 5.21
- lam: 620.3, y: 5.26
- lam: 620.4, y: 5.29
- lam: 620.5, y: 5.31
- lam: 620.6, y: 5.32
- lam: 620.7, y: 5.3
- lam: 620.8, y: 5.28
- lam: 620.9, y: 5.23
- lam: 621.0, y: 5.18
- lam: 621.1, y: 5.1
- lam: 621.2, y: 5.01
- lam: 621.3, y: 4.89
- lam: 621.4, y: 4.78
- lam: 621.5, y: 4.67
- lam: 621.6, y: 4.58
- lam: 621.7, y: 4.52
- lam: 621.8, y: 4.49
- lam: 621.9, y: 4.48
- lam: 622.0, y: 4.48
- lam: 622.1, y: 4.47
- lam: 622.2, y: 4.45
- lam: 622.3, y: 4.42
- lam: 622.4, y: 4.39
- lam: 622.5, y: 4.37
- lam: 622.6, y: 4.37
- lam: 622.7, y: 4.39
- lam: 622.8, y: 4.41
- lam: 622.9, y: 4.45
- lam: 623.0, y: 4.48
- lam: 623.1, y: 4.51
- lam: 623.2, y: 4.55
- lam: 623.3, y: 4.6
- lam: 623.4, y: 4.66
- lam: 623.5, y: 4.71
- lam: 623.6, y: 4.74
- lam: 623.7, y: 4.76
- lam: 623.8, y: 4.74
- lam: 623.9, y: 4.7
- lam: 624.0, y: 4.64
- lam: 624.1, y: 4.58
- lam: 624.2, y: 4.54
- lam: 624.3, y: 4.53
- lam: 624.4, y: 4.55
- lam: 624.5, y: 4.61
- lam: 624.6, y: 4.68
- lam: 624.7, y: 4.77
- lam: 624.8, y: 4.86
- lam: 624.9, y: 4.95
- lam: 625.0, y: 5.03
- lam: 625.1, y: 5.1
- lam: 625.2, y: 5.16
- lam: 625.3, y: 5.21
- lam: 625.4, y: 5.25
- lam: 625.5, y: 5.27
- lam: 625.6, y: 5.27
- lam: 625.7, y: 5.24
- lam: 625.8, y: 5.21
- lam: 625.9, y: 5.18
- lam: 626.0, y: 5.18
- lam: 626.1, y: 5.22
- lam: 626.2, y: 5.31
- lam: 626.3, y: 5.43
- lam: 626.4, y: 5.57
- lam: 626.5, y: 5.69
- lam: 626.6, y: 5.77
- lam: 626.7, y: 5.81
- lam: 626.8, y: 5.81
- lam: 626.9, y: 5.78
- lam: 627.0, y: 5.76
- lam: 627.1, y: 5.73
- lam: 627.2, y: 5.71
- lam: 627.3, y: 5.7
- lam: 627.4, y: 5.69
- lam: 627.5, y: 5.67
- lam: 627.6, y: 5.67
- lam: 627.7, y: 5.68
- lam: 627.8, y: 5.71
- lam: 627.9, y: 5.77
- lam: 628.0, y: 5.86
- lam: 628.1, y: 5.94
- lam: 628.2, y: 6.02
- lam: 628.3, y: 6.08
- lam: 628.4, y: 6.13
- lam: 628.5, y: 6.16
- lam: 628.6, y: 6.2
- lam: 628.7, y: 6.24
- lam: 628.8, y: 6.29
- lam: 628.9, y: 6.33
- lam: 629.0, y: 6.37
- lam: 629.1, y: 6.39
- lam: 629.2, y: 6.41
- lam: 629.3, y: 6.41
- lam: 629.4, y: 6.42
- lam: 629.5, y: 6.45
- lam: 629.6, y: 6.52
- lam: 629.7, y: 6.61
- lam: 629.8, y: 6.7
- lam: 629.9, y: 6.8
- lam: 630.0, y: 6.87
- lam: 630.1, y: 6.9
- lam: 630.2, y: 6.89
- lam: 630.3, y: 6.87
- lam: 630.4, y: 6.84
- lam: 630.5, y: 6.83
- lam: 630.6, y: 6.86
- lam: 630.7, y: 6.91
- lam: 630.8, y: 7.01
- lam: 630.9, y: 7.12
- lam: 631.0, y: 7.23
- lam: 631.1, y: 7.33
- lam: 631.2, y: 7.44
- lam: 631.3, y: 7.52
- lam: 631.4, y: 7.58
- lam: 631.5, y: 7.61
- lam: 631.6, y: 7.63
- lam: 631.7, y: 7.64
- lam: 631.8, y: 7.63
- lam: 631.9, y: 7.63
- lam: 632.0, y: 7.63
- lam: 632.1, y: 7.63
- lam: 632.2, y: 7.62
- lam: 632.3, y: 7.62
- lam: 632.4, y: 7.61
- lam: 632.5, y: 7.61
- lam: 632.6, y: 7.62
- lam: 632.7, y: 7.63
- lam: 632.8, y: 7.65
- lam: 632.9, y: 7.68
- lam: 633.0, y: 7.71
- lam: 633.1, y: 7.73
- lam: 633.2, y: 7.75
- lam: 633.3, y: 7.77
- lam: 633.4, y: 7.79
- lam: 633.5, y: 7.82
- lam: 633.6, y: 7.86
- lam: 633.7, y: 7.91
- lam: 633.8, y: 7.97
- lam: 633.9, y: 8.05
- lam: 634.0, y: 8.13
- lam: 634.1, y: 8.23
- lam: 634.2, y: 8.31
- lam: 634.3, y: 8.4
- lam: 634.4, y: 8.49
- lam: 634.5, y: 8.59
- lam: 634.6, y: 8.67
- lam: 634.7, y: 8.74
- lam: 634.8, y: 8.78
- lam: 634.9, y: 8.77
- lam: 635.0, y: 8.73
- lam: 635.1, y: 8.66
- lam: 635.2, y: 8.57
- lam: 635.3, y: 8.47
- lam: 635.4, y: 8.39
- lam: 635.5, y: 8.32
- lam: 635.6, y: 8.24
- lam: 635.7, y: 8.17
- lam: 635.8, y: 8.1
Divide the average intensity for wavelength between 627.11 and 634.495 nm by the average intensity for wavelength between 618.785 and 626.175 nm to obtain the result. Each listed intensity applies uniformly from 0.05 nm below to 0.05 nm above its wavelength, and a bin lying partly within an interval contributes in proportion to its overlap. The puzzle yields 1.4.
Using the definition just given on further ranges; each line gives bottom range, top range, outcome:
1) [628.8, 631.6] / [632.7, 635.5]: 1.19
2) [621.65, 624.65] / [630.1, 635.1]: 1.70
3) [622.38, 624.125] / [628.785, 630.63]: 1.45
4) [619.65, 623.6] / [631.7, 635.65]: 1.68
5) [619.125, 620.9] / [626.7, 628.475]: 1.13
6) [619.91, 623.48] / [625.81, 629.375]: 1.22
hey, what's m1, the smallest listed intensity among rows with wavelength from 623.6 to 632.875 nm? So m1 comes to 4.53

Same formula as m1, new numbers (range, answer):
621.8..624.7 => 4.37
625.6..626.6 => 5.18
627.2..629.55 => 5.67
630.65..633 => 6.91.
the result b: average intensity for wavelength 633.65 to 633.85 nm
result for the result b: 7.94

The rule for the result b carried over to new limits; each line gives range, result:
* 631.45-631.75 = 7.63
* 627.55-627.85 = 5.69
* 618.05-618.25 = 5.71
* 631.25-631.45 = 7.55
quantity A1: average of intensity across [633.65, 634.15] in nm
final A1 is 8.06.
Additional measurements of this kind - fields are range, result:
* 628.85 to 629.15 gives 6.36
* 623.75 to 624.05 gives 4.69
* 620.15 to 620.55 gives 5.27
